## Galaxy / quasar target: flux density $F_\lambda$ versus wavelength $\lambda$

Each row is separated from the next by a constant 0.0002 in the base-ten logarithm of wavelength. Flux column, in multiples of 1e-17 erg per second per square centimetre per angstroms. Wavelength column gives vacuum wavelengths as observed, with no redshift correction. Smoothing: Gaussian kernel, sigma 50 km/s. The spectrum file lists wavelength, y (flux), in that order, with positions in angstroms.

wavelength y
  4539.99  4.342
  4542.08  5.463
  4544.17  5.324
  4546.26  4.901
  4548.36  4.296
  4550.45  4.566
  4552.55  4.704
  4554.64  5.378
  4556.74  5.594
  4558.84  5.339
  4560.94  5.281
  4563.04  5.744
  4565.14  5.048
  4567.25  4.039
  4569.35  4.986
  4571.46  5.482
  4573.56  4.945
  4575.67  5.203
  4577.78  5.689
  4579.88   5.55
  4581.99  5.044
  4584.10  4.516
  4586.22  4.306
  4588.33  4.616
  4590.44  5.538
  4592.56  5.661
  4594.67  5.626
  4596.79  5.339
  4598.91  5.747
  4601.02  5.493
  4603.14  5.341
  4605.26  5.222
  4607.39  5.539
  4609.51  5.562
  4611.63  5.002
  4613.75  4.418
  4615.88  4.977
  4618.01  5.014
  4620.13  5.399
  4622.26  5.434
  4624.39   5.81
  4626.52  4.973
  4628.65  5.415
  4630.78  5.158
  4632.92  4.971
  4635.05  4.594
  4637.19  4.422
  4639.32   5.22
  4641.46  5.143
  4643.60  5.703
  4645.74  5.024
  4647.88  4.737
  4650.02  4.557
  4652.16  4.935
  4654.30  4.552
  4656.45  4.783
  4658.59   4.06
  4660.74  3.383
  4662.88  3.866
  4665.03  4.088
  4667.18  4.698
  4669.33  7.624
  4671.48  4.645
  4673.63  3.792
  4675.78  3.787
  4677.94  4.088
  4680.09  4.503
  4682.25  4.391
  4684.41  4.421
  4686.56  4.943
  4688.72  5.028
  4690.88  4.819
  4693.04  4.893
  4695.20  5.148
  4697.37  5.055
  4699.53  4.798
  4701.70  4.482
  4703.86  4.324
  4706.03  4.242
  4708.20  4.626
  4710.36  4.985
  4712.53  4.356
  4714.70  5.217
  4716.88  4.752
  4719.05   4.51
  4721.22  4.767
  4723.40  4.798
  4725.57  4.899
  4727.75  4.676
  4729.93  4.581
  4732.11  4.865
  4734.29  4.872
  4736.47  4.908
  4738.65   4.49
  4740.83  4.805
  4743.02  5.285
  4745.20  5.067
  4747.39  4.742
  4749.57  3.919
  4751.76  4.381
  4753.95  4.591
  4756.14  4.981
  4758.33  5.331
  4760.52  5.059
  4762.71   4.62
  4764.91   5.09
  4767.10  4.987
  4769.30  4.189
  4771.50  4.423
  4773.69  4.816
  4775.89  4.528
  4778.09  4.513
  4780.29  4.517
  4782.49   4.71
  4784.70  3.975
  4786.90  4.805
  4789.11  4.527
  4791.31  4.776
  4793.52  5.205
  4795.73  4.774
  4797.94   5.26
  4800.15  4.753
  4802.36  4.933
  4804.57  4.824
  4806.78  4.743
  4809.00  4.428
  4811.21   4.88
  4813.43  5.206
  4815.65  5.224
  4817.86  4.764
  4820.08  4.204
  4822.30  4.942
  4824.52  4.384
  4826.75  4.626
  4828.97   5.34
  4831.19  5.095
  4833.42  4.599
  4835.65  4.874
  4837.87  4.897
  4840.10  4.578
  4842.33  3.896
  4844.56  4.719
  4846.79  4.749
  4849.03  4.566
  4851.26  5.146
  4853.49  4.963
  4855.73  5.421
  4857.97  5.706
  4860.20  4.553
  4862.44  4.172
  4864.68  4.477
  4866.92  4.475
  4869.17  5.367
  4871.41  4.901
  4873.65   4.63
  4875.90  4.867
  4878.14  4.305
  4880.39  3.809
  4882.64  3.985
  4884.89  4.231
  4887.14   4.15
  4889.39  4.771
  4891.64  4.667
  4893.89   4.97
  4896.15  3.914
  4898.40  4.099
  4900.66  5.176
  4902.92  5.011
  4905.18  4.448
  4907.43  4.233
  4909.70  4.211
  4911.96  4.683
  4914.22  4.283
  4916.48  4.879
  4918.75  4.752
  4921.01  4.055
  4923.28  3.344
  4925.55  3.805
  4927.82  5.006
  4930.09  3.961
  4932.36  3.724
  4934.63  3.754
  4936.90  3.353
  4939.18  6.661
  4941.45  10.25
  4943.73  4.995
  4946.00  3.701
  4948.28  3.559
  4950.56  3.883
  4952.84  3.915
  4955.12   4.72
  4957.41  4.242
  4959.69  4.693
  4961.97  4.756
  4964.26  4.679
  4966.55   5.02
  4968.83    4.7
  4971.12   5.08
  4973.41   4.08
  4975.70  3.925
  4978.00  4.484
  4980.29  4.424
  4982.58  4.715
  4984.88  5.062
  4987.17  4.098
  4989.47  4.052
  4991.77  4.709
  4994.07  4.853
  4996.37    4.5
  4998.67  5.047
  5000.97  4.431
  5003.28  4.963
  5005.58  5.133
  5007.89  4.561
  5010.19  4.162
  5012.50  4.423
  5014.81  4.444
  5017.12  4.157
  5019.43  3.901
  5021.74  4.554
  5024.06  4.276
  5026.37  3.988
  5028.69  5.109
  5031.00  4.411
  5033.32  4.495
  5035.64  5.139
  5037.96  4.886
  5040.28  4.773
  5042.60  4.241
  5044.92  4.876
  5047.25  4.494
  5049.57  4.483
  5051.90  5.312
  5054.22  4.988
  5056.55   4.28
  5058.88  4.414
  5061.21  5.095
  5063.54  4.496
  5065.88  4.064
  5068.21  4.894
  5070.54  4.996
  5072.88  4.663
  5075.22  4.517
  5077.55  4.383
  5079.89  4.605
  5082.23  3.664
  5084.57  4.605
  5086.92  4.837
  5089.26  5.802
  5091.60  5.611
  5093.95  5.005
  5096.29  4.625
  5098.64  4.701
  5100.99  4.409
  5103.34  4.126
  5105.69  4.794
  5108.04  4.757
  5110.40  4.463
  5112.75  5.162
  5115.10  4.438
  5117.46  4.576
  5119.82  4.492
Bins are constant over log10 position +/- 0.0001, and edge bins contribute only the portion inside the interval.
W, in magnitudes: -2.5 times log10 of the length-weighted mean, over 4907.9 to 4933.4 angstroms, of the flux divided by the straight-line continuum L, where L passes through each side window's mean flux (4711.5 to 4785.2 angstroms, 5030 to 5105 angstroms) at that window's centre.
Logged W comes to 0.110 mag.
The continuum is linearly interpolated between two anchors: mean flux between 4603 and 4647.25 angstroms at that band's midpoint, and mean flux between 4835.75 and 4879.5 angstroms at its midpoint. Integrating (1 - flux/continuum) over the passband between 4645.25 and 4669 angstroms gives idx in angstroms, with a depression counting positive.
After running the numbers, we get 2.73 angstroms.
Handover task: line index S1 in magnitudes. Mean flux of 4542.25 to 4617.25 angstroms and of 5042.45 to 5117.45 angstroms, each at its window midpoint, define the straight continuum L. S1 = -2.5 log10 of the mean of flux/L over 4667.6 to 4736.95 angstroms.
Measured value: 0.06 mag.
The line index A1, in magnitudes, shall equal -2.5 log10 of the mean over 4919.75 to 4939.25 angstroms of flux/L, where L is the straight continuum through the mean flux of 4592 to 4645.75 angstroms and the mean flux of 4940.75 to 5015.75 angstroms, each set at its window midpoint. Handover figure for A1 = 0.166 mag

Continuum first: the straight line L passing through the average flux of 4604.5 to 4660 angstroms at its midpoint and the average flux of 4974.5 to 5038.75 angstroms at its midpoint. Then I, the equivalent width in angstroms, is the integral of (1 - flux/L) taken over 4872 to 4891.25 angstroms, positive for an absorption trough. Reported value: 1.3 angstroms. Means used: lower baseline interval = 5.01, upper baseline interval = 4.53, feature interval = 4.37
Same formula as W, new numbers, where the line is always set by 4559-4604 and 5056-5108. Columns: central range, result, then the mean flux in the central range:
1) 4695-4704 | 0.068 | 4.77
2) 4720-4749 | 0.051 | 4.81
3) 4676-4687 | 0.162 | 4.39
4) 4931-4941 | 0.012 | 4.77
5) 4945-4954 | 0.265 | 3.77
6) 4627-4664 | 0.087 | 4.74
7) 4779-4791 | 0.105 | 4.52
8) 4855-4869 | 0.019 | 4.82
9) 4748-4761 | 0.072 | 4.7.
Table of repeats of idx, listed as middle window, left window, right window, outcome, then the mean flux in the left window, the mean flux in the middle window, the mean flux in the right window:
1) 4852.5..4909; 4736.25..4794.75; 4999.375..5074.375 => 0.7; 4.71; 4.61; 4.6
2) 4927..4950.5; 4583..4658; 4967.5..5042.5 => -1.1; 5.1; 4.85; 4.55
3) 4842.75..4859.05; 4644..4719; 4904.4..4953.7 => -1.5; 4.64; 4.99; 4.53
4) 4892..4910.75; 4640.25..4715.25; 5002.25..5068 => 0.4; 4.67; 4.51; 4.58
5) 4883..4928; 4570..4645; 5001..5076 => 3.5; 5.2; 4.41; 4.6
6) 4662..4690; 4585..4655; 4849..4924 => 2.3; 5.14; 4.61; 4.57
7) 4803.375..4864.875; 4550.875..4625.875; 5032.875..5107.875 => 2.0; 5.21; 4.79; 4.7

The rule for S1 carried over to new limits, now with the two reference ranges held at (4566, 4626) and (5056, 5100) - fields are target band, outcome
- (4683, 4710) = 0.08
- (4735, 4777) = 0.06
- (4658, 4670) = 0.13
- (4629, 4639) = 0.06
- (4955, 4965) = 0.05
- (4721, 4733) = 0.07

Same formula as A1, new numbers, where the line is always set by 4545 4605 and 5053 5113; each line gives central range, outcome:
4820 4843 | 0.05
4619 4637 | -0.02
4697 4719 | 0.08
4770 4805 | 0.06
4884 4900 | 0.10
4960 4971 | 0.00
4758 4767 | 0.00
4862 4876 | 0.04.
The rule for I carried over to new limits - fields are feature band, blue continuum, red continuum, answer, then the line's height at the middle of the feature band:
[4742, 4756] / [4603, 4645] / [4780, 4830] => 0.6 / 4.9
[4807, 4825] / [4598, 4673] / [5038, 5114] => 0.4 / 4.88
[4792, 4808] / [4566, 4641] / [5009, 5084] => -0.1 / 4.88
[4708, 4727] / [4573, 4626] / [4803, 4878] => 0.9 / 5.02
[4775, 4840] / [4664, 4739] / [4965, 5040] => -1.5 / 4.66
